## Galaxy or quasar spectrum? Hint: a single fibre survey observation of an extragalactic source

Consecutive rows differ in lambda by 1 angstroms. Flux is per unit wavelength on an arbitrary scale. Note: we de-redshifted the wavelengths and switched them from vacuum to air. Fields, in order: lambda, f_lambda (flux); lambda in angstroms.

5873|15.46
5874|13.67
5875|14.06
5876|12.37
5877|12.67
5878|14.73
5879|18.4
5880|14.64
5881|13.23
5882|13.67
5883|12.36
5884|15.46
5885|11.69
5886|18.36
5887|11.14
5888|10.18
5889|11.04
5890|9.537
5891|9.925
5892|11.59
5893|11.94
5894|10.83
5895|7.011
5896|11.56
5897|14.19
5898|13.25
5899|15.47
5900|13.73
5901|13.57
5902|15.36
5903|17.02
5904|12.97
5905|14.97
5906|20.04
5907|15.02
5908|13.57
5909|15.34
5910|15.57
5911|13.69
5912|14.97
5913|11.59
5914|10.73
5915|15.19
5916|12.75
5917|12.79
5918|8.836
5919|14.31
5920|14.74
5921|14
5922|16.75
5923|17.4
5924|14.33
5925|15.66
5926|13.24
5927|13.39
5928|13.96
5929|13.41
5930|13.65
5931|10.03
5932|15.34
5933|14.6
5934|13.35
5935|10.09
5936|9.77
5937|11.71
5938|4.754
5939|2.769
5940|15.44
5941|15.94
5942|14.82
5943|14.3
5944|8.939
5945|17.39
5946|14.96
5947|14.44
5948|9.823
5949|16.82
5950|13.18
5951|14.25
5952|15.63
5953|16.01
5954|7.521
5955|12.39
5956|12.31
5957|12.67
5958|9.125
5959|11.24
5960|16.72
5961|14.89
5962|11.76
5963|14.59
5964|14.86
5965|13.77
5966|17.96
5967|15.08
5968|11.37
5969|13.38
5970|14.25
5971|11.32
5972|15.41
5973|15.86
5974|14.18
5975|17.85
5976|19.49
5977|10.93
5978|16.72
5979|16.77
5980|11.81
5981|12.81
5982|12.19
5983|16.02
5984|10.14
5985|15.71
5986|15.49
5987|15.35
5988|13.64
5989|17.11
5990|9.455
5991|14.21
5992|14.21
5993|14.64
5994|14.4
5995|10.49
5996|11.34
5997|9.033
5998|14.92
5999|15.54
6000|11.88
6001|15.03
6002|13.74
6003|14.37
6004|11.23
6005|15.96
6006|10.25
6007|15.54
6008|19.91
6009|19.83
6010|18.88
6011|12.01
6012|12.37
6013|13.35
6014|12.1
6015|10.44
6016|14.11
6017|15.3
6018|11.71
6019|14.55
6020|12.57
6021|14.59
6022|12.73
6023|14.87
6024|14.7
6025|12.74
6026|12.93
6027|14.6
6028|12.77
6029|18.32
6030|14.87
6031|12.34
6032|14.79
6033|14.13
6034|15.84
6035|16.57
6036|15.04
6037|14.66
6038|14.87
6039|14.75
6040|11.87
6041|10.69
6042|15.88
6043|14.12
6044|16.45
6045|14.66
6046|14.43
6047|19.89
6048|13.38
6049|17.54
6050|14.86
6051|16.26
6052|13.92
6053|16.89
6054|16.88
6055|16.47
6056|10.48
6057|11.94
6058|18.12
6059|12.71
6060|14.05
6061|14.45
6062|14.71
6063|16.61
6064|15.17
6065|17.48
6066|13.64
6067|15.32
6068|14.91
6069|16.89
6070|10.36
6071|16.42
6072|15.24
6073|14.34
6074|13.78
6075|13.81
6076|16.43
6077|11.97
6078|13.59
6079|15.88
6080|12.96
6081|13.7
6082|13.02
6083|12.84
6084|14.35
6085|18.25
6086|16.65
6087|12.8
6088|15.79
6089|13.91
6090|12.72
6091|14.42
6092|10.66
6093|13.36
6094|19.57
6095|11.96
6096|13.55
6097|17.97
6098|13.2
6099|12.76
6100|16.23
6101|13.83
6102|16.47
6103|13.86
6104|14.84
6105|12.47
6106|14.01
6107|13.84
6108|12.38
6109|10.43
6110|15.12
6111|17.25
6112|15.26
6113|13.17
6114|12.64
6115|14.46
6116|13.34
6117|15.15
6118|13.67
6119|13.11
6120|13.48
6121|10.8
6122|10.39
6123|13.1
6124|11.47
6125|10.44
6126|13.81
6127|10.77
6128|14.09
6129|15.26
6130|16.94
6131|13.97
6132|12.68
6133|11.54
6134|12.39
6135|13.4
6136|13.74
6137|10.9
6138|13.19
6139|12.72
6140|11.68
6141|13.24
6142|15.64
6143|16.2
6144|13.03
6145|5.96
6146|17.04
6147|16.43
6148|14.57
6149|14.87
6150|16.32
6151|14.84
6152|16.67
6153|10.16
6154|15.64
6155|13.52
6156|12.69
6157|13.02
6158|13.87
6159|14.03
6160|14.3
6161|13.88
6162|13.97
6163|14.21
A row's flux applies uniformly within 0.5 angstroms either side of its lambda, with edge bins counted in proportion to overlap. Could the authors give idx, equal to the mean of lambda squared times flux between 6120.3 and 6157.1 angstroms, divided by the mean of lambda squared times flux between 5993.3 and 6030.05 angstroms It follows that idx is 1.0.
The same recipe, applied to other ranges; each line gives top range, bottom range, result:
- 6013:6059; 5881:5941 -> 1.15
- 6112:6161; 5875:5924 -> 1.07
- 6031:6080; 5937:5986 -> 1.13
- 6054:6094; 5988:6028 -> 1.07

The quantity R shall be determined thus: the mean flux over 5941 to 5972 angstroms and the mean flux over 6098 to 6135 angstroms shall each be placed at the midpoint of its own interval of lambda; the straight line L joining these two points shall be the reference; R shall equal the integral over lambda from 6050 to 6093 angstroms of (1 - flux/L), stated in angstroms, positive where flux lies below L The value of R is -3.2 angstroms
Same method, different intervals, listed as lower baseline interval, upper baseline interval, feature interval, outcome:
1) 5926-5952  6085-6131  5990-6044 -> -3.0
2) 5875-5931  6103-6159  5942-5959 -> 0.6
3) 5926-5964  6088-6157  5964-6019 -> -4.6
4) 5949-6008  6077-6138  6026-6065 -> -3.2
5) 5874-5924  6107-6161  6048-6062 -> -1.4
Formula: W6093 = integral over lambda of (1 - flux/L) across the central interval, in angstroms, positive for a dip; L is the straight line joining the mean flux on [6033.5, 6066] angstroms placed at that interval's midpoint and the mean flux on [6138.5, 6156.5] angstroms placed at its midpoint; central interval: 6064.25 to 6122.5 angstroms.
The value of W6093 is 1.6 angstroms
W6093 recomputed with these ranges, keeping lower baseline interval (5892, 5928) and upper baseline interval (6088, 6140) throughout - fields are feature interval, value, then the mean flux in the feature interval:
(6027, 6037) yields -0.9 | 14.9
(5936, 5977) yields 1.1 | 13.4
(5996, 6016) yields -0.4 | 14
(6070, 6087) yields -1.0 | 14.4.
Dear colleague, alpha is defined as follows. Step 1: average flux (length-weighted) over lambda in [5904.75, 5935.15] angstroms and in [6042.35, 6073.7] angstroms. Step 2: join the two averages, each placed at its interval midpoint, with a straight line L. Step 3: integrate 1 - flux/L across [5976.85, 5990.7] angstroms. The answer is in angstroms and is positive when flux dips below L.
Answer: 0.55 angstroms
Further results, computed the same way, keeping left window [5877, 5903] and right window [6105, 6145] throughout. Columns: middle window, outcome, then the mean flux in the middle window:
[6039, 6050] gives -1.47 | 14.9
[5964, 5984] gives -2.17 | 14.5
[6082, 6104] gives -2.23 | 14.5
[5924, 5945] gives 0.96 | 12.4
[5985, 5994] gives -0.88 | 14.4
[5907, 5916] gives -0.57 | 13.8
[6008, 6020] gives -1.05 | 14.2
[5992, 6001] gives 0.07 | 13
